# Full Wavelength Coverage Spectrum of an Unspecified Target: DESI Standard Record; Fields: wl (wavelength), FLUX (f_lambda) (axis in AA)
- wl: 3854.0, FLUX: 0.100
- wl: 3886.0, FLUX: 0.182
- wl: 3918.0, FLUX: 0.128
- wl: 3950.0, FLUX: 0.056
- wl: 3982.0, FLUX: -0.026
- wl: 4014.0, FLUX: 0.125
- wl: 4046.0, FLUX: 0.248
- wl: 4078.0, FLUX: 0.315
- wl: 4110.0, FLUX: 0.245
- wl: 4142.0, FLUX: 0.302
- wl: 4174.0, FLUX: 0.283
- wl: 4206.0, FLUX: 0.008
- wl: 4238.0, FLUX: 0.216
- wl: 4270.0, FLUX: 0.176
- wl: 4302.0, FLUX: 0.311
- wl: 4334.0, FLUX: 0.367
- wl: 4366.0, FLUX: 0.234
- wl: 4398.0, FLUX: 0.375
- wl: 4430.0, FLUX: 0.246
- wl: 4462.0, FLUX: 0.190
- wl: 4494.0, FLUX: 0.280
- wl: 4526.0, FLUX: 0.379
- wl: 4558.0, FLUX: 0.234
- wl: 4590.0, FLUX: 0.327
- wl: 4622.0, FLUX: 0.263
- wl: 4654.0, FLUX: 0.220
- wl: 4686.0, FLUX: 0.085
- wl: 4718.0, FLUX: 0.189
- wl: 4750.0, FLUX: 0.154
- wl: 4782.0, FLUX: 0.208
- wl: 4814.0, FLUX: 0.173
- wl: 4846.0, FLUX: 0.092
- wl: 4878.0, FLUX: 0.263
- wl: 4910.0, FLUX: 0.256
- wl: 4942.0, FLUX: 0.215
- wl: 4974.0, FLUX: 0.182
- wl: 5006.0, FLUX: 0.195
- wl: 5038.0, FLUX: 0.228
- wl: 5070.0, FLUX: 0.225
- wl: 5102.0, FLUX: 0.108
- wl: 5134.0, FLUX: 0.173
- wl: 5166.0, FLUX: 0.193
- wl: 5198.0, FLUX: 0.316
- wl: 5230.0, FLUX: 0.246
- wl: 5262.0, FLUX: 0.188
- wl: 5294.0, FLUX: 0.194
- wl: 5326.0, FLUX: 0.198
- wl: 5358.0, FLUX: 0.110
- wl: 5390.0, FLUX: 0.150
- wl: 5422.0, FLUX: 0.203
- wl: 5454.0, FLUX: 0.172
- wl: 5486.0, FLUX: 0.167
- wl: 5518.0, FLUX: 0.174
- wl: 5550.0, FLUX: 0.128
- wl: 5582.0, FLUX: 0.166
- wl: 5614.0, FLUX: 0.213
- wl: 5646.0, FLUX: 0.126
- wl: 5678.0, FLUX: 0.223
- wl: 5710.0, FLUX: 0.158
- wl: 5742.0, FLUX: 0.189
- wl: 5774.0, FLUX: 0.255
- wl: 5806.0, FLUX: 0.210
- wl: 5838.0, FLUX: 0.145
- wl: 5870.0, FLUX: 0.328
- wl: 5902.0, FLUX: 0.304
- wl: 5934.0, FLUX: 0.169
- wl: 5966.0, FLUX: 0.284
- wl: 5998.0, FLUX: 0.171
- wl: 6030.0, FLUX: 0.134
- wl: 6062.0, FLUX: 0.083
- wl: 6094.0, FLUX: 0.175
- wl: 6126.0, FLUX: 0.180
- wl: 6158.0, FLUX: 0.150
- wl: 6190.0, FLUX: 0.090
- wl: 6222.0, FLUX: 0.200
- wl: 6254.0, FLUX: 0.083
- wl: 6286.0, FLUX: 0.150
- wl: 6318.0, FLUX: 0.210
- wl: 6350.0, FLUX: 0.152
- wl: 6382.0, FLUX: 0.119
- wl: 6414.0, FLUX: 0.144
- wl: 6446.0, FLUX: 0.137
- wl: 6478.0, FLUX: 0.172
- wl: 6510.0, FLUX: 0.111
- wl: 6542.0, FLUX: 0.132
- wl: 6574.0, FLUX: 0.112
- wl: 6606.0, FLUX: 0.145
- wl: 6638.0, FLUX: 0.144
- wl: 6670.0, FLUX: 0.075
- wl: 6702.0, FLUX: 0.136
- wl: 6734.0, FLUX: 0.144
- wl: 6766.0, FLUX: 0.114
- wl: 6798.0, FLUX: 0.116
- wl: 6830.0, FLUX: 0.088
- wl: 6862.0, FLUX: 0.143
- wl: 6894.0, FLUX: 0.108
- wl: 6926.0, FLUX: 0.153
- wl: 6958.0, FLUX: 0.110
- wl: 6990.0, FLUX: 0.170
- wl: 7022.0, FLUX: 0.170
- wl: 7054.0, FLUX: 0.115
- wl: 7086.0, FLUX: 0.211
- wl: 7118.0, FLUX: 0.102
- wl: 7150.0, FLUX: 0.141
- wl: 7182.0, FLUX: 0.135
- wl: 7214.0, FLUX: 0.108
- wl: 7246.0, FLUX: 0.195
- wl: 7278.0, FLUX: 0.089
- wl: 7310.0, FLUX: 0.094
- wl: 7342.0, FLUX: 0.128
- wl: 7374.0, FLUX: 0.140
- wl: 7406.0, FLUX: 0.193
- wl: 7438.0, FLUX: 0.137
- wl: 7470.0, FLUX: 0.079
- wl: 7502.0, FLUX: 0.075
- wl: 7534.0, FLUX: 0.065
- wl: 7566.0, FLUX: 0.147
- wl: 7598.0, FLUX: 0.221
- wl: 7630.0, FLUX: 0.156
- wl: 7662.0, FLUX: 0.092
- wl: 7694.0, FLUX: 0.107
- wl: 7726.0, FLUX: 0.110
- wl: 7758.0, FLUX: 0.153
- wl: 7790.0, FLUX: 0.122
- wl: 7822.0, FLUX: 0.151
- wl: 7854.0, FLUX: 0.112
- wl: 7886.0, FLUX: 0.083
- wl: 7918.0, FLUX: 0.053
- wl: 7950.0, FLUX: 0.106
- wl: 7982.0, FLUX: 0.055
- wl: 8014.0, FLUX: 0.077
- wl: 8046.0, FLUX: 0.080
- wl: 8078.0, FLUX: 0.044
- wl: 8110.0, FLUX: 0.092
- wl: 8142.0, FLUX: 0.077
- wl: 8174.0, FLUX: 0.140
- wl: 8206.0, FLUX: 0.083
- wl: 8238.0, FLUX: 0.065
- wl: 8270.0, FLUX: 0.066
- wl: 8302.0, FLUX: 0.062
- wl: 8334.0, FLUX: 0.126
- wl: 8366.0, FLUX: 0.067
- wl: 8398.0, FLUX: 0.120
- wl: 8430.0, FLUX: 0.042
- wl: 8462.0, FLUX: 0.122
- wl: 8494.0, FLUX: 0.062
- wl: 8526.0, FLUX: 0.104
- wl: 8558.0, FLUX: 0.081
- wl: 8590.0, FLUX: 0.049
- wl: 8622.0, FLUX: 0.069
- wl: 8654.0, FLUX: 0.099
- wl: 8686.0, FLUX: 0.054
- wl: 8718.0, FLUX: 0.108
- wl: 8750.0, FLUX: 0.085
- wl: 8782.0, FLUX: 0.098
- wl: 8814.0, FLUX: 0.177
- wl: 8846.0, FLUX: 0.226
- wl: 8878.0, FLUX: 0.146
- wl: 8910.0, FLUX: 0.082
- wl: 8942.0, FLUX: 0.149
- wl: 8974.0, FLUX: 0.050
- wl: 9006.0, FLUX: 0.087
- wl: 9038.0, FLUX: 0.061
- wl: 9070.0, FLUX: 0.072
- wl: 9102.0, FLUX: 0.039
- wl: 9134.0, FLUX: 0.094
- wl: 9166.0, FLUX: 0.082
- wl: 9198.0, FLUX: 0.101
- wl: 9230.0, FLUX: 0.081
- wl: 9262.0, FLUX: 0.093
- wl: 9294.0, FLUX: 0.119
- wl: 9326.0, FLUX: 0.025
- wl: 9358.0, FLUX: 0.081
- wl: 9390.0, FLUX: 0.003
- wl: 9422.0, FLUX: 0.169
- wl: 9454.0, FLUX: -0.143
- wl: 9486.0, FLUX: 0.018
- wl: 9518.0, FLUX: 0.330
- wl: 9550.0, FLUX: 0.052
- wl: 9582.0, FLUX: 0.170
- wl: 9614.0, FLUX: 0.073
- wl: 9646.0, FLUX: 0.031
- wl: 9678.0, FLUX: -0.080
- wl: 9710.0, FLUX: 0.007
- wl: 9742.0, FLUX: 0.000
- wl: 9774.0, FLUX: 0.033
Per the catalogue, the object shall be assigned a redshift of 0.08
